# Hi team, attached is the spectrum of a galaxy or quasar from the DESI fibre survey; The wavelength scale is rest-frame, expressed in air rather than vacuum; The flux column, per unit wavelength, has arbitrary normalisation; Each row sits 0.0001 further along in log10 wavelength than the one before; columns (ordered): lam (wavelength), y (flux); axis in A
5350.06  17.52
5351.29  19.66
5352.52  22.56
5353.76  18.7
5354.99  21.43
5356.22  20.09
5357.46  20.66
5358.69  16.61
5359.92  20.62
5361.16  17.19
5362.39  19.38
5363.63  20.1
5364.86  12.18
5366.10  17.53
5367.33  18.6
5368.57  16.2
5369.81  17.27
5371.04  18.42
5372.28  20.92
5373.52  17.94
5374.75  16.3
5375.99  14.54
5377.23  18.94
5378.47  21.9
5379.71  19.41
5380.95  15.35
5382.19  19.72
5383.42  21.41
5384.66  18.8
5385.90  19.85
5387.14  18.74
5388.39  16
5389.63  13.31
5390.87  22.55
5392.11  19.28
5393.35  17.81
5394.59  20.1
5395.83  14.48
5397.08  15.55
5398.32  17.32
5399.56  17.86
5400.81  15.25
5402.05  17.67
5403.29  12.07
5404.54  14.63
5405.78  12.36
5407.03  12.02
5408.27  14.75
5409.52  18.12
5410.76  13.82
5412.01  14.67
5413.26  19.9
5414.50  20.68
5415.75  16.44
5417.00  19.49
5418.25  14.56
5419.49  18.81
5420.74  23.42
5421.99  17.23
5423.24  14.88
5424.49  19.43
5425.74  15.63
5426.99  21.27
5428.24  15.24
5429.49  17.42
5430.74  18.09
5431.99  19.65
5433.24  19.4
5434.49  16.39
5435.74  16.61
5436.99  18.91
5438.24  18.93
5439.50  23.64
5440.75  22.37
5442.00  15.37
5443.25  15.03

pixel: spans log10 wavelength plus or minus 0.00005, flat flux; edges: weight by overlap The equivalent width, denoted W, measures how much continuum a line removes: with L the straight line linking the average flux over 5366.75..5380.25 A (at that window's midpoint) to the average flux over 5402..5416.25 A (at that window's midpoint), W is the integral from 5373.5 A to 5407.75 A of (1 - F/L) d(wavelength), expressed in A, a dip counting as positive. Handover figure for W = -0.45 A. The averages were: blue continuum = 18.2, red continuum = 15.5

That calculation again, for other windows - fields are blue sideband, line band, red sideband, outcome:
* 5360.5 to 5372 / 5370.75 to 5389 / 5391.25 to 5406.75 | -1.7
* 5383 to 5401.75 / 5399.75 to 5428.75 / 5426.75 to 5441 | 2.7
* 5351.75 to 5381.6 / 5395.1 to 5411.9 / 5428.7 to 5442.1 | 3.2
